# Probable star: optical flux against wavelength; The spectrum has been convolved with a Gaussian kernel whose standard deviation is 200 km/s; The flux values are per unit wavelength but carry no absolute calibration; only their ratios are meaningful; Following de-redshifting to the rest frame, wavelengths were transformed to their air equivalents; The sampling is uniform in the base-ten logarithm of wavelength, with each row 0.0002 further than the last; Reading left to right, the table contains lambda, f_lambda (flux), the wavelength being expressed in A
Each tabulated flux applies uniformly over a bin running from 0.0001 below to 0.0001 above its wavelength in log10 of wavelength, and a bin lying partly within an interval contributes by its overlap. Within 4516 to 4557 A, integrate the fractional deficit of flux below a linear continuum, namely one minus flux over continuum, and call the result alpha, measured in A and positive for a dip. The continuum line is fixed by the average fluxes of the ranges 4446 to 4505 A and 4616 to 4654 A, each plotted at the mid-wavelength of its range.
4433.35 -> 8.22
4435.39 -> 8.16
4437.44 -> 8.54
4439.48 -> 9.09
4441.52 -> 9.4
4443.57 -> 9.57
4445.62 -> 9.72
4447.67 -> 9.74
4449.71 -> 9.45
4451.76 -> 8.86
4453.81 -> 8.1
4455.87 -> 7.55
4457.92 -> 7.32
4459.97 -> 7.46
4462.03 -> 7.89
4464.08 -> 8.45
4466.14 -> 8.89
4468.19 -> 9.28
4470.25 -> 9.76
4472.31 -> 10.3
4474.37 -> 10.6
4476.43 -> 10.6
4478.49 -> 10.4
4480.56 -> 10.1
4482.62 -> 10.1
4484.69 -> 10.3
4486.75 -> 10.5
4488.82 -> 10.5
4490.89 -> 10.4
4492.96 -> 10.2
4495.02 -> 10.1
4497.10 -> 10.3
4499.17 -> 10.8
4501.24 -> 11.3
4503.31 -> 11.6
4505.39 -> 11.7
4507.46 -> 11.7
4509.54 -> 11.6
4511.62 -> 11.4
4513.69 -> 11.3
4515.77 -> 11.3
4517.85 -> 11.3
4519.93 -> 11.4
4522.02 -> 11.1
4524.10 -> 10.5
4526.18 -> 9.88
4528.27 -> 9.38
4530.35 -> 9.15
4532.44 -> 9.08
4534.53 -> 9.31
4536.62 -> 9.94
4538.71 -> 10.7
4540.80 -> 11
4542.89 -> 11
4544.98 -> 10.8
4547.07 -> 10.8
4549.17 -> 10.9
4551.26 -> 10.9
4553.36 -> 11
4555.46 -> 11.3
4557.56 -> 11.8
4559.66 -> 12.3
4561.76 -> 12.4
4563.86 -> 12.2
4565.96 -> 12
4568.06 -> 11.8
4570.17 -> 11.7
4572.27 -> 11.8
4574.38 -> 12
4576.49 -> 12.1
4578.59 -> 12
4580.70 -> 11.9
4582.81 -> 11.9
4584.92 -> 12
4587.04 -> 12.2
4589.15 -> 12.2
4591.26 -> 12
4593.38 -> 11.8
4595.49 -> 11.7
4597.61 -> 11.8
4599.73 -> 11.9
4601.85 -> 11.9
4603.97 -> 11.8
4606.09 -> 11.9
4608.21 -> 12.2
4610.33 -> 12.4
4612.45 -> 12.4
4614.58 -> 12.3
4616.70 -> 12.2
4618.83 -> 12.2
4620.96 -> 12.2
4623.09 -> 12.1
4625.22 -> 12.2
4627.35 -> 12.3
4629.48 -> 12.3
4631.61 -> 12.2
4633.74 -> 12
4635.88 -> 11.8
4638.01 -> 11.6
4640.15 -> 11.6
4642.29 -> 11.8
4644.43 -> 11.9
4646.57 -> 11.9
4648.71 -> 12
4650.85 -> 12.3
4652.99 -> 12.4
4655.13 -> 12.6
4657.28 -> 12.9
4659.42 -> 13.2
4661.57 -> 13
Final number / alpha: 0.3 A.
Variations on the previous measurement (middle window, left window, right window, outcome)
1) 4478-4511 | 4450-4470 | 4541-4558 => -4.9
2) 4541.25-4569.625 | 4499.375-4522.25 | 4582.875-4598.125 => 0.6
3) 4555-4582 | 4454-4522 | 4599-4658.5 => -1.6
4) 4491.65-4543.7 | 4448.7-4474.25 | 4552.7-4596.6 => -2.1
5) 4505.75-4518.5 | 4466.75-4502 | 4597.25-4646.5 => -1.0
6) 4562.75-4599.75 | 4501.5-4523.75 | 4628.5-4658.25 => -0.6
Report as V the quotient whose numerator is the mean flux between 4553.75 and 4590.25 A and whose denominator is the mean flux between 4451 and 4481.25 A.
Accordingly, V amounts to 1.3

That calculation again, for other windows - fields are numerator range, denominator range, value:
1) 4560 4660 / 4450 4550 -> 1.19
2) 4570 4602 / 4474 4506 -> 1.13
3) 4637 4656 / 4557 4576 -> 1.00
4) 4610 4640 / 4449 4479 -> 1.35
